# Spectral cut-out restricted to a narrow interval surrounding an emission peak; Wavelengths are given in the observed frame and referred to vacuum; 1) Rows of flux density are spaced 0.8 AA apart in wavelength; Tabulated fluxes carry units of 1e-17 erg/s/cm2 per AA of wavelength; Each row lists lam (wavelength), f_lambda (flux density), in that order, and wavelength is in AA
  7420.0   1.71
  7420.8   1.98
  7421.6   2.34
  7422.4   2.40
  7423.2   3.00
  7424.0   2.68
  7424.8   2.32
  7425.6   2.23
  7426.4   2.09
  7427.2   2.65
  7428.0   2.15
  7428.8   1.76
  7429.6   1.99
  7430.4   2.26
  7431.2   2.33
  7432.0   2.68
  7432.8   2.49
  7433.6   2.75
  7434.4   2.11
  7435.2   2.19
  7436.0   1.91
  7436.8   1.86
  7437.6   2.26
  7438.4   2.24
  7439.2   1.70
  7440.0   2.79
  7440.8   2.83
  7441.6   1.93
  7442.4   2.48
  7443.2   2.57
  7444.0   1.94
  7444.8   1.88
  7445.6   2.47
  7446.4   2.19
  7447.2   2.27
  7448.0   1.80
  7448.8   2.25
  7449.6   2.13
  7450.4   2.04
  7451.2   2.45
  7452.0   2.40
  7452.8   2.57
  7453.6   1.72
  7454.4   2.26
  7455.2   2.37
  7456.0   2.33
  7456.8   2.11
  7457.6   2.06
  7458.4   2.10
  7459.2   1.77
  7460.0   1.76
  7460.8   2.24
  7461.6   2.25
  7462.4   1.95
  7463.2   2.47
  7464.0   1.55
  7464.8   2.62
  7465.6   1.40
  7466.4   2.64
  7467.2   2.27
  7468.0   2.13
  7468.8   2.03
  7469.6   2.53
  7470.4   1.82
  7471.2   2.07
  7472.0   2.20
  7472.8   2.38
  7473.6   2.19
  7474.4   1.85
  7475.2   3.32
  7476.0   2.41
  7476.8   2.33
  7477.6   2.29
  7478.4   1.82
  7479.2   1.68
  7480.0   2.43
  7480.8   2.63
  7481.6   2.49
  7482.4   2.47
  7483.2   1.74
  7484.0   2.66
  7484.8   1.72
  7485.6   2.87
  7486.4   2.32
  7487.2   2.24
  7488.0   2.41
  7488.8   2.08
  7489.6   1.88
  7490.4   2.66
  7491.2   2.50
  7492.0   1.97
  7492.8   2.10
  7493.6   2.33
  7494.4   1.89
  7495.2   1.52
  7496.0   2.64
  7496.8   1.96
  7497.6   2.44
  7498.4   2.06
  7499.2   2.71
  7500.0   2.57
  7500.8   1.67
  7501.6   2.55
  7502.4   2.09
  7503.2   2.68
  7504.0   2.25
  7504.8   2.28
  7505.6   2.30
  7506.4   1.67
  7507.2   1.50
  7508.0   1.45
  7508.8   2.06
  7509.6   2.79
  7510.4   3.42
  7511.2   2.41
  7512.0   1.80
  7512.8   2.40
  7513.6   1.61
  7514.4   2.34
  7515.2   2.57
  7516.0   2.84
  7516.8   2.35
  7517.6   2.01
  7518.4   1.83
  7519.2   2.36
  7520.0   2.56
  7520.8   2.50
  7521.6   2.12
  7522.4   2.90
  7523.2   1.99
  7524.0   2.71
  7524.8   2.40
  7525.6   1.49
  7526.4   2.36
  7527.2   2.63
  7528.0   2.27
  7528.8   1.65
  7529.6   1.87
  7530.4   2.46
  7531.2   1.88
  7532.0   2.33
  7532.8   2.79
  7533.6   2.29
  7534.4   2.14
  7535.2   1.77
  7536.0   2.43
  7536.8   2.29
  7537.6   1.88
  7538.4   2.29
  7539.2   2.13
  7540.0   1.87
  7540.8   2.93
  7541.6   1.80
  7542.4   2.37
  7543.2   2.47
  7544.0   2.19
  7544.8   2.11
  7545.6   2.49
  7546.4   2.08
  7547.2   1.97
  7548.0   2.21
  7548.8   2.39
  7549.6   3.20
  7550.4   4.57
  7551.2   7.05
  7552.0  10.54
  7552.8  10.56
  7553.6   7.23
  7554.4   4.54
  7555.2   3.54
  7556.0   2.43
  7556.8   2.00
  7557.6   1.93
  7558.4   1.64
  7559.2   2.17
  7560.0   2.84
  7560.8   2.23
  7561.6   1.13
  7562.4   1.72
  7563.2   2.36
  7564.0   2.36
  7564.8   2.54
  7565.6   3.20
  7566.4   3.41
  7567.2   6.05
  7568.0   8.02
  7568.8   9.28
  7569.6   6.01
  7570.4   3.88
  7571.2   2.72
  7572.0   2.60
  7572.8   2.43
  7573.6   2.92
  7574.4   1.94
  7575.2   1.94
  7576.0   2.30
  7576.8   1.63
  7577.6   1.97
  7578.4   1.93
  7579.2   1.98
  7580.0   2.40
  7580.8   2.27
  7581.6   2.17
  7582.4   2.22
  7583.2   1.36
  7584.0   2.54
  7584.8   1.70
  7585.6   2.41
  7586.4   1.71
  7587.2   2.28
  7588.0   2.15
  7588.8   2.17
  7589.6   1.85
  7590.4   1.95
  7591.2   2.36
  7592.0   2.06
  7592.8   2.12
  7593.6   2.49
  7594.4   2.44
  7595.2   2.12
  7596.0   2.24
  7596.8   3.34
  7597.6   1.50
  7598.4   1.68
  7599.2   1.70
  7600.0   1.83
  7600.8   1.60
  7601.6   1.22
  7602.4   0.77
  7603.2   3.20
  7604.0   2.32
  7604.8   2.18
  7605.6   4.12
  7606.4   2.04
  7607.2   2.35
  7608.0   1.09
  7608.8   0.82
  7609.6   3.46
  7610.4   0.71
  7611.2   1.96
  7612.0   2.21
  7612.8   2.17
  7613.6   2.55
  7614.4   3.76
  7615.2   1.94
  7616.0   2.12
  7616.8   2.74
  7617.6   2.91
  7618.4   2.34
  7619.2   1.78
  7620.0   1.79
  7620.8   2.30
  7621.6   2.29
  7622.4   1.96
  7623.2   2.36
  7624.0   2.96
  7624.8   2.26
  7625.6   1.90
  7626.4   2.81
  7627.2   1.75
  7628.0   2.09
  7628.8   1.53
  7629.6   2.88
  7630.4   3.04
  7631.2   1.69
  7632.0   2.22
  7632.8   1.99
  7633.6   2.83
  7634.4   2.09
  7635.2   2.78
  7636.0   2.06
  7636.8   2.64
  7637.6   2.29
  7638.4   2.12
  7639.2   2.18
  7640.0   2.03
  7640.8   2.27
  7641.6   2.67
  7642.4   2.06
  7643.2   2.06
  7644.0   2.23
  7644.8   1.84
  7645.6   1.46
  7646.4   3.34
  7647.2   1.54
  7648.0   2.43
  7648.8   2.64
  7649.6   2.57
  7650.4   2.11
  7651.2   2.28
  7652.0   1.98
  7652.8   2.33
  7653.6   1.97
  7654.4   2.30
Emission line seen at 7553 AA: [S II]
